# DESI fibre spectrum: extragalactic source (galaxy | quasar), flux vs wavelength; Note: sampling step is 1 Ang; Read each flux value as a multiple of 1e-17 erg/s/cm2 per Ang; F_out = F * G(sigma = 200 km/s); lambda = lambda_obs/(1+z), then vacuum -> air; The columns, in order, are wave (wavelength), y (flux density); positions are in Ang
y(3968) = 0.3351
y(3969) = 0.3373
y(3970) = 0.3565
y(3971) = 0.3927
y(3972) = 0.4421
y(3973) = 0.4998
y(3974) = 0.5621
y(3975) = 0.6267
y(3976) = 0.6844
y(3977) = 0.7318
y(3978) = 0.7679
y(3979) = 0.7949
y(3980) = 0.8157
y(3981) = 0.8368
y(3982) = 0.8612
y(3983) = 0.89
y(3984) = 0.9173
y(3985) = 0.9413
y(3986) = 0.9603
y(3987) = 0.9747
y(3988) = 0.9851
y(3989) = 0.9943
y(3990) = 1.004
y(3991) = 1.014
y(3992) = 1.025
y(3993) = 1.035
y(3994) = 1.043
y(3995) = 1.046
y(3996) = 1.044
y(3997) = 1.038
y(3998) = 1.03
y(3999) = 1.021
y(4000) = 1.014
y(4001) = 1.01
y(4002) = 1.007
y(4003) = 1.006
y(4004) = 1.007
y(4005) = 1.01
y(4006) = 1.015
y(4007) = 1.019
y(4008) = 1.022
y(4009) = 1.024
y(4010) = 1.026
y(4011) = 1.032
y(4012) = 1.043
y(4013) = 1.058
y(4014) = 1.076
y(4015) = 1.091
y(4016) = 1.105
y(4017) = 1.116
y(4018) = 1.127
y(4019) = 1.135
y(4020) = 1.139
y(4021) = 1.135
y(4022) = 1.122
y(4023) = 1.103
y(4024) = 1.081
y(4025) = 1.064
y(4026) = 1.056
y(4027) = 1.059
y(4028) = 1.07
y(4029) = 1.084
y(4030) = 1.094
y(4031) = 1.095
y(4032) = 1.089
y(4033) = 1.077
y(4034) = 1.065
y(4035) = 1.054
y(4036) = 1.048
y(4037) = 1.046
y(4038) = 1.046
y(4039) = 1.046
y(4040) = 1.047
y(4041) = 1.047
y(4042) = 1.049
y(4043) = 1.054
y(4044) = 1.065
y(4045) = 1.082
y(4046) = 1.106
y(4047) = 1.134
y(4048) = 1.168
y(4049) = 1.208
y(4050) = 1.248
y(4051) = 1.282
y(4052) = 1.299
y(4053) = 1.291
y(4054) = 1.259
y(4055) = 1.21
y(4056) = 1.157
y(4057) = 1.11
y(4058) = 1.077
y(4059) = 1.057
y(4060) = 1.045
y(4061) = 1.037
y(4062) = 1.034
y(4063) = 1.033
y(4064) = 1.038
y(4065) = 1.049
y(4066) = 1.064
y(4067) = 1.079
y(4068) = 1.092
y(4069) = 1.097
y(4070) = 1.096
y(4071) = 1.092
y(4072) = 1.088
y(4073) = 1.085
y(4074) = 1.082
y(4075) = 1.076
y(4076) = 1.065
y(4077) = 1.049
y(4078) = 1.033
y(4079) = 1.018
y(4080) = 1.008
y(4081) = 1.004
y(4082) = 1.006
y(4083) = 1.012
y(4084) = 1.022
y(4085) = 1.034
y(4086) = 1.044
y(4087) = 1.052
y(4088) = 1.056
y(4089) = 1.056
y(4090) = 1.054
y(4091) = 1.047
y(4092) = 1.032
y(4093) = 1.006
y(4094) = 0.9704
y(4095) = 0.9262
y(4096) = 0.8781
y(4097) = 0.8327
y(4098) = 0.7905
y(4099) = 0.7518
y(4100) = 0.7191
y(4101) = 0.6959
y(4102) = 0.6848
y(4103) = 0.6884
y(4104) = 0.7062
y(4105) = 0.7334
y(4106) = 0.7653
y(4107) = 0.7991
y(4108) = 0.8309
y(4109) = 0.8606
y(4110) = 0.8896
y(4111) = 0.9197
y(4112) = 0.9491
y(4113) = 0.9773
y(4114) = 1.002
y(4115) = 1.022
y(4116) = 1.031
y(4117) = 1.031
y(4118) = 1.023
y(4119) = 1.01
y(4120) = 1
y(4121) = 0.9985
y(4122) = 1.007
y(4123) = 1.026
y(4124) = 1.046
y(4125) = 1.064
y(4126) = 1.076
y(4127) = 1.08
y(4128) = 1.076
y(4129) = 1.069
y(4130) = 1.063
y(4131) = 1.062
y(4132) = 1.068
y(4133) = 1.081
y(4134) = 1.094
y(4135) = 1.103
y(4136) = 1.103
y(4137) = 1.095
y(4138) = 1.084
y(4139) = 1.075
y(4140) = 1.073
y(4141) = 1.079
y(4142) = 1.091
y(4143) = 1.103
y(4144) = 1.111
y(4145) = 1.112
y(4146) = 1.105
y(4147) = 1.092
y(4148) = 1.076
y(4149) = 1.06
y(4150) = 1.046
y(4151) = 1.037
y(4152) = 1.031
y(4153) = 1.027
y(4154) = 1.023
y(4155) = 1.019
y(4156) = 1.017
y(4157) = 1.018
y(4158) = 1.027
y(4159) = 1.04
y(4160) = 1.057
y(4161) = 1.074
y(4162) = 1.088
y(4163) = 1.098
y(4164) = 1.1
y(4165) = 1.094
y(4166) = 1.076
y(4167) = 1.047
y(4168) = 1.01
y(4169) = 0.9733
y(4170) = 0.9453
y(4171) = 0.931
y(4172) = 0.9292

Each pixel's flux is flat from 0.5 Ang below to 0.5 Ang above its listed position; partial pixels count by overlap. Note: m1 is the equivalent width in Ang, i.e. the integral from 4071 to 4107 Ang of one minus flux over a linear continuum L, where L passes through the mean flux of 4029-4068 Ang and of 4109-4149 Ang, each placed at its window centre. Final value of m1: 4.4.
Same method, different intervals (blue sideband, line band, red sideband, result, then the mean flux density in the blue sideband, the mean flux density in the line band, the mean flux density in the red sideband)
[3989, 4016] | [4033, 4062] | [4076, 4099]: -3.1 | 1.03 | 1.12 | 0.993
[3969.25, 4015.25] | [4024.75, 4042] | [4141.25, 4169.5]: -2.2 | 0.905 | 1.06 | 1.06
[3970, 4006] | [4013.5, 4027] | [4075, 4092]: -2.4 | 0.881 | 1.1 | 1.04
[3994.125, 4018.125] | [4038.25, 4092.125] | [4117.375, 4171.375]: -2.1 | 1.04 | 1.09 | 1.06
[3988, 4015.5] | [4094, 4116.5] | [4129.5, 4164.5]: 4.6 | 1.03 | 0.842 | 1.07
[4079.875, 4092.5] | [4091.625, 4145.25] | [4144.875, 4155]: 4.0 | 1.03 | 0.969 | 1.06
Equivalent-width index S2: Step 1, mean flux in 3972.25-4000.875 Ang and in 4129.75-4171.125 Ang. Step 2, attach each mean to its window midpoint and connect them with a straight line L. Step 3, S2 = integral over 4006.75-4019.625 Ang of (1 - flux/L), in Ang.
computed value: -2.0 Ang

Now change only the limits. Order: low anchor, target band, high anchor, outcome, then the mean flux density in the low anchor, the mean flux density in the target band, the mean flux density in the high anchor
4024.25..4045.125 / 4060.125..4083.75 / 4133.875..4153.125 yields 0.4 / 1.06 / 1.05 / 1.08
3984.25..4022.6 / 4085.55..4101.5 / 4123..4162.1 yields 1.9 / 1.04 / 0.932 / 1.07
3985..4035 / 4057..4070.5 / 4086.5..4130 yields -1.0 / 1.05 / 1.06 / 0.937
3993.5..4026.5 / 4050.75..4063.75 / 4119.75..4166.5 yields -1.0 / 1.06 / 1.14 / 1.07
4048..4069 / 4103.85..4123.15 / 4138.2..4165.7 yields 2.9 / 1.13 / 0.931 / 1.07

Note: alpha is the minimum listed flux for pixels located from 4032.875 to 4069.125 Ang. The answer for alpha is 1.033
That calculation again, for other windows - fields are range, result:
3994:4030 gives 1.006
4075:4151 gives 0.6848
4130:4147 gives 1.062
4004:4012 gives 1.007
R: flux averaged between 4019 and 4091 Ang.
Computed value 1.09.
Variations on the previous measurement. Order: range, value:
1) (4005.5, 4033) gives 1.08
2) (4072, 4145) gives 0.988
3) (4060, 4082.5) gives 1.06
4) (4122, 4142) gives 1.07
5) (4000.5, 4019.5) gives 1.05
